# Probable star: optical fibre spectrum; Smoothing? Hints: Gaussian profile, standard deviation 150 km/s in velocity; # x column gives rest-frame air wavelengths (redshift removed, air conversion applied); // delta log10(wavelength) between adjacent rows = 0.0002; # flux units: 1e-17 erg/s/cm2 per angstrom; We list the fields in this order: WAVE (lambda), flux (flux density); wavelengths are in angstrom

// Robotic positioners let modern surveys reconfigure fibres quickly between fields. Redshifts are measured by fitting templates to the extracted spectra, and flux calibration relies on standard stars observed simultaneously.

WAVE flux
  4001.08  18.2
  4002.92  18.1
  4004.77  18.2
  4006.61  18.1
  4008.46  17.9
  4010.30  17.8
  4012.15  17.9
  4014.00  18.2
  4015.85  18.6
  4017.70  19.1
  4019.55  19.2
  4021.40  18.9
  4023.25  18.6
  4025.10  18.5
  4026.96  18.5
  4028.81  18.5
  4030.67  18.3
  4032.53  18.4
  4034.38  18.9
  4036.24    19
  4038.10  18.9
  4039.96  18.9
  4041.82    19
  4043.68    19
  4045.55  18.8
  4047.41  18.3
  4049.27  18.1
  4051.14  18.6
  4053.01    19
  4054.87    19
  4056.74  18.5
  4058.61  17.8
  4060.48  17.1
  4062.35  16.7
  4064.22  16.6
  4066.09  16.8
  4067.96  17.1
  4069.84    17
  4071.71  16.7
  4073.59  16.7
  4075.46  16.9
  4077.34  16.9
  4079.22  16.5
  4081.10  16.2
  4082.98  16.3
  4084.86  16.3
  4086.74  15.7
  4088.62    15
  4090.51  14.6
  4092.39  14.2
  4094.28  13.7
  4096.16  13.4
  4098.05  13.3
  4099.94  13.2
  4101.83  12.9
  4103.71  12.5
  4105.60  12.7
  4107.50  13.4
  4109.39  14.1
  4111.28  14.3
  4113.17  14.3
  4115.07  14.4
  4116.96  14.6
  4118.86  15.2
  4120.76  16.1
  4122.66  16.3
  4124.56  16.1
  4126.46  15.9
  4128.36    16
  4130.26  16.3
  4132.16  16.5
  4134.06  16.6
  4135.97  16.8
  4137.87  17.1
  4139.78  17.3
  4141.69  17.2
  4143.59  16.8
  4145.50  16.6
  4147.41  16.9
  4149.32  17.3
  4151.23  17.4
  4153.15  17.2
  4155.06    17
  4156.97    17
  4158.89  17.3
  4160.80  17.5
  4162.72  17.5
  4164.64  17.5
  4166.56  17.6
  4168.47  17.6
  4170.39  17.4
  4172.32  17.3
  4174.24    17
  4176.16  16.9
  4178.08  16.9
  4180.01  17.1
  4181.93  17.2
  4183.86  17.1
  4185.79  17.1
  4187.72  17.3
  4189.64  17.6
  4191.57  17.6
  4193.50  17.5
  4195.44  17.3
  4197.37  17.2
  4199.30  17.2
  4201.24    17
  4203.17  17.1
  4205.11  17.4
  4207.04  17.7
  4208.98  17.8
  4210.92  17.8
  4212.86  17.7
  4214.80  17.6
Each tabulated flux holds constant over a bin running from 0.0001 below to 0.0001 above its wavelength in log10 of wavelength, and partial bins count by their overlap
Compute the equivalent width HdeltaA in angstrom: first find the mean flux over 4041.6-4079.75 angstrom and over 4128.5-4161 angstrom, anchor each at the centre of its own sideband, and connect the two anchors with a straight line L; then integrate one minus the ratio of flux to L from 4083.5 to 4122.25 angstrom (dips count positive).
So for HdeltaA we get 6.8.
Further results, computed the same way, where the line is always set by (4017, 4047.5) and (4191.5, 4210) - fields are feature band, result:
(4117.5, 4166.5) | 3.0 angstrom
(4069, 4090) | 2.3 angstrom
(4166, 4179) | 0.3 angstrom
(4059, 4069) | 0.9 angstrom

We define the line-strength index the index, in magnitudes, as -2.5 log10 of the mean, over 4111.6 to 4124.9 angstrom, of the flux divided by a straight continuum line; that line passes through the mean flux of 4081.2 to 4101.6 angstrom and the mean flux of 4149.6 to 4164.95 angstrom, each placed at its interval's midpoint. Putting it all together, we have 0.03 mag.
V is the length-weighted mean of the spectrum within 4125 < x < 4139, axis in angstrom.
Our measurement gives 16.5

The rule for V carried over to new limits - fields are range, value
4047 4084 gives 17.3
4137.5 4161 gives 17.1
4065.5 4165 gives 15.8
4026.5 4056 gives 18.7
